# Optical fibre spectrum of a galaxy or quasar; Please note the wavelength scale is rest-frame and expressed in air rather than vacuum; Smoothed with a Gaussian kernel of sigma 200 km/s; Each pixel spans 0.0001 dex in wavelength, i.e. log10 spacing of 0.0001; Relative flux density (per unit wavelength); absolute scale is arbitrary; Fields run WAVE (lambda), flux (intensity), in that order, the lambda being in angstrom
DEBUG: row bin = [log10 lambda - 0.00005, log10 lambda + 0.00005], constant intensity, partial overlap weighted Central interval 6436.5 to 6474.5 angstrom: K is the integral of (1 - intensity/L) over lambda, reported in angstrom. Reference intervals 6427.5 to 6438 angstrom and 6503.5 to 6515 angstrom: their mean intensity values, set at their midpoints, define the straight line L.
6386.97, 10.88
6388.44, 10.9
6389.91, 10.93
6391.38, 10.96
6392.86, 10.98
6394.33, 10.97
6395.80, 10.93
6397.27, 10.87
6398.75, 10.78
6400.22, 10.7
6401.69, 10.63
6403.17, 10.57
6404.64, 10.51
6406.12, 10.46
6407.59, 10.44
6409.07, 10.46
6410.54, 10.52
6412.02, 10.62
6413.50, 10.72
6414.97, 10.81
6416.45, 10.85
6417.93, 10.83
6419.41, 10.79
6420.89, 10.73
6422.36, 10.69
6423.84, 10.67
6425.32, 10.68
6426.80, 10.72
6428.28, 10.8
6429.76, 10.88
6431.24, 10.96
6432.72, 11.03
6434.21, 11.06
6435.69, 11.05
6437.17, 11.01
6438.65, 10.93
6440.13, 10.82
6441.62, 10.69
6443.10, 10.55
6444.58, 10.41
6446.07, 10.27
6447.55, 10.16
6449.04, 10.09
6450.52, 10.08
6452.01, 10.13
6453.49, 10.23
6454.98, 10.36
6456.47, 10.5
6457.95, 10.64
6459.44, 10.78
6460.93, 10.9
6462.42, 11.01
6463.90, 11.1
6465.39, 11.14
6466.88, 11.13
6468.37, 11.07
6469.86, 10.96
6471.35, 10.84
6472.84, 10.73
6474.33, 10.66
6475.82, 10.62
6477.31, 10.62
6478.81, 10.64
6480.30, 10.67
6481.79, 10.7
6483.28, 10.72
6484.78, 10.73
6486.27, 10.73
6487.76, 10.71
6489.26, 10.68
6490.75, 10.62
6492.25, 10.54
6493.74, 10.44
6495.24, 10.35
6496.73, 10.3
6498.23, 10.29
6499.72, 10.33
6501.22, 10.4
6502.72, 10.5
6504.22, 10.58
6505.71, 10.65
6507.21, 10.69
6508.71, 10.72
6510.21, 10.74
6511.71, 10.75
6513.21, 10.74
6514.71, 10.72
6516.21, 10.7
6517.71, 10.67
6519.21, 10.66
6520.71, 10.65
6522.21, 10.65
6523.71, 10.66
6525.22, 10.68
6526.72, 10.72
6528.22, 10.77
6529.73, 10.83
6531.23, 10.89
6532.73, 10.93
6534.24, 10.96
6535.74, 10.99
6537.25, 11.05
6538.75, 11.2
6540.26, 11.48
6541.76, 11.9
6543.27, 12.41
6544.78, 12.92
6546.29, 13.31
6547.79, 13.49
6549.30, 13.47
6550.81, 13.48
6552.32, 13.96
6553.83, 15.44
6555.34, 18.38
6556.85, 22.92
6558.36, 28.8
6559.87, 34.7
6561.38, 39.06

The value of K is 0.8 angstrom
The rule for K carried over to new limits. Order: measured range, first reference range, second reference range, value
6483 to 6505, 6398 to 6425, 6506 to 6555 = 1.5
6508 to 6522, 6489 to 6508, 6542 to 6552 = 0.8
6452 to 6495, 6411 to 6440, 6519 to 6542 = 0.6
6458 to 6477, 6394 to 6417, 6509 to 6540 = -0.3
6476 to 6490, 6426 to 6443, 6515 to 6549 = 0.5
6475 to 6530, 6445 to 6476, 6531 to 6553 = 3.9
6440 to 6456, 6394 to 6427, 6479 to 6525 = 0.5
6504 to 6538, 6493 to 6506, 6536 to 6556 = 2.7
